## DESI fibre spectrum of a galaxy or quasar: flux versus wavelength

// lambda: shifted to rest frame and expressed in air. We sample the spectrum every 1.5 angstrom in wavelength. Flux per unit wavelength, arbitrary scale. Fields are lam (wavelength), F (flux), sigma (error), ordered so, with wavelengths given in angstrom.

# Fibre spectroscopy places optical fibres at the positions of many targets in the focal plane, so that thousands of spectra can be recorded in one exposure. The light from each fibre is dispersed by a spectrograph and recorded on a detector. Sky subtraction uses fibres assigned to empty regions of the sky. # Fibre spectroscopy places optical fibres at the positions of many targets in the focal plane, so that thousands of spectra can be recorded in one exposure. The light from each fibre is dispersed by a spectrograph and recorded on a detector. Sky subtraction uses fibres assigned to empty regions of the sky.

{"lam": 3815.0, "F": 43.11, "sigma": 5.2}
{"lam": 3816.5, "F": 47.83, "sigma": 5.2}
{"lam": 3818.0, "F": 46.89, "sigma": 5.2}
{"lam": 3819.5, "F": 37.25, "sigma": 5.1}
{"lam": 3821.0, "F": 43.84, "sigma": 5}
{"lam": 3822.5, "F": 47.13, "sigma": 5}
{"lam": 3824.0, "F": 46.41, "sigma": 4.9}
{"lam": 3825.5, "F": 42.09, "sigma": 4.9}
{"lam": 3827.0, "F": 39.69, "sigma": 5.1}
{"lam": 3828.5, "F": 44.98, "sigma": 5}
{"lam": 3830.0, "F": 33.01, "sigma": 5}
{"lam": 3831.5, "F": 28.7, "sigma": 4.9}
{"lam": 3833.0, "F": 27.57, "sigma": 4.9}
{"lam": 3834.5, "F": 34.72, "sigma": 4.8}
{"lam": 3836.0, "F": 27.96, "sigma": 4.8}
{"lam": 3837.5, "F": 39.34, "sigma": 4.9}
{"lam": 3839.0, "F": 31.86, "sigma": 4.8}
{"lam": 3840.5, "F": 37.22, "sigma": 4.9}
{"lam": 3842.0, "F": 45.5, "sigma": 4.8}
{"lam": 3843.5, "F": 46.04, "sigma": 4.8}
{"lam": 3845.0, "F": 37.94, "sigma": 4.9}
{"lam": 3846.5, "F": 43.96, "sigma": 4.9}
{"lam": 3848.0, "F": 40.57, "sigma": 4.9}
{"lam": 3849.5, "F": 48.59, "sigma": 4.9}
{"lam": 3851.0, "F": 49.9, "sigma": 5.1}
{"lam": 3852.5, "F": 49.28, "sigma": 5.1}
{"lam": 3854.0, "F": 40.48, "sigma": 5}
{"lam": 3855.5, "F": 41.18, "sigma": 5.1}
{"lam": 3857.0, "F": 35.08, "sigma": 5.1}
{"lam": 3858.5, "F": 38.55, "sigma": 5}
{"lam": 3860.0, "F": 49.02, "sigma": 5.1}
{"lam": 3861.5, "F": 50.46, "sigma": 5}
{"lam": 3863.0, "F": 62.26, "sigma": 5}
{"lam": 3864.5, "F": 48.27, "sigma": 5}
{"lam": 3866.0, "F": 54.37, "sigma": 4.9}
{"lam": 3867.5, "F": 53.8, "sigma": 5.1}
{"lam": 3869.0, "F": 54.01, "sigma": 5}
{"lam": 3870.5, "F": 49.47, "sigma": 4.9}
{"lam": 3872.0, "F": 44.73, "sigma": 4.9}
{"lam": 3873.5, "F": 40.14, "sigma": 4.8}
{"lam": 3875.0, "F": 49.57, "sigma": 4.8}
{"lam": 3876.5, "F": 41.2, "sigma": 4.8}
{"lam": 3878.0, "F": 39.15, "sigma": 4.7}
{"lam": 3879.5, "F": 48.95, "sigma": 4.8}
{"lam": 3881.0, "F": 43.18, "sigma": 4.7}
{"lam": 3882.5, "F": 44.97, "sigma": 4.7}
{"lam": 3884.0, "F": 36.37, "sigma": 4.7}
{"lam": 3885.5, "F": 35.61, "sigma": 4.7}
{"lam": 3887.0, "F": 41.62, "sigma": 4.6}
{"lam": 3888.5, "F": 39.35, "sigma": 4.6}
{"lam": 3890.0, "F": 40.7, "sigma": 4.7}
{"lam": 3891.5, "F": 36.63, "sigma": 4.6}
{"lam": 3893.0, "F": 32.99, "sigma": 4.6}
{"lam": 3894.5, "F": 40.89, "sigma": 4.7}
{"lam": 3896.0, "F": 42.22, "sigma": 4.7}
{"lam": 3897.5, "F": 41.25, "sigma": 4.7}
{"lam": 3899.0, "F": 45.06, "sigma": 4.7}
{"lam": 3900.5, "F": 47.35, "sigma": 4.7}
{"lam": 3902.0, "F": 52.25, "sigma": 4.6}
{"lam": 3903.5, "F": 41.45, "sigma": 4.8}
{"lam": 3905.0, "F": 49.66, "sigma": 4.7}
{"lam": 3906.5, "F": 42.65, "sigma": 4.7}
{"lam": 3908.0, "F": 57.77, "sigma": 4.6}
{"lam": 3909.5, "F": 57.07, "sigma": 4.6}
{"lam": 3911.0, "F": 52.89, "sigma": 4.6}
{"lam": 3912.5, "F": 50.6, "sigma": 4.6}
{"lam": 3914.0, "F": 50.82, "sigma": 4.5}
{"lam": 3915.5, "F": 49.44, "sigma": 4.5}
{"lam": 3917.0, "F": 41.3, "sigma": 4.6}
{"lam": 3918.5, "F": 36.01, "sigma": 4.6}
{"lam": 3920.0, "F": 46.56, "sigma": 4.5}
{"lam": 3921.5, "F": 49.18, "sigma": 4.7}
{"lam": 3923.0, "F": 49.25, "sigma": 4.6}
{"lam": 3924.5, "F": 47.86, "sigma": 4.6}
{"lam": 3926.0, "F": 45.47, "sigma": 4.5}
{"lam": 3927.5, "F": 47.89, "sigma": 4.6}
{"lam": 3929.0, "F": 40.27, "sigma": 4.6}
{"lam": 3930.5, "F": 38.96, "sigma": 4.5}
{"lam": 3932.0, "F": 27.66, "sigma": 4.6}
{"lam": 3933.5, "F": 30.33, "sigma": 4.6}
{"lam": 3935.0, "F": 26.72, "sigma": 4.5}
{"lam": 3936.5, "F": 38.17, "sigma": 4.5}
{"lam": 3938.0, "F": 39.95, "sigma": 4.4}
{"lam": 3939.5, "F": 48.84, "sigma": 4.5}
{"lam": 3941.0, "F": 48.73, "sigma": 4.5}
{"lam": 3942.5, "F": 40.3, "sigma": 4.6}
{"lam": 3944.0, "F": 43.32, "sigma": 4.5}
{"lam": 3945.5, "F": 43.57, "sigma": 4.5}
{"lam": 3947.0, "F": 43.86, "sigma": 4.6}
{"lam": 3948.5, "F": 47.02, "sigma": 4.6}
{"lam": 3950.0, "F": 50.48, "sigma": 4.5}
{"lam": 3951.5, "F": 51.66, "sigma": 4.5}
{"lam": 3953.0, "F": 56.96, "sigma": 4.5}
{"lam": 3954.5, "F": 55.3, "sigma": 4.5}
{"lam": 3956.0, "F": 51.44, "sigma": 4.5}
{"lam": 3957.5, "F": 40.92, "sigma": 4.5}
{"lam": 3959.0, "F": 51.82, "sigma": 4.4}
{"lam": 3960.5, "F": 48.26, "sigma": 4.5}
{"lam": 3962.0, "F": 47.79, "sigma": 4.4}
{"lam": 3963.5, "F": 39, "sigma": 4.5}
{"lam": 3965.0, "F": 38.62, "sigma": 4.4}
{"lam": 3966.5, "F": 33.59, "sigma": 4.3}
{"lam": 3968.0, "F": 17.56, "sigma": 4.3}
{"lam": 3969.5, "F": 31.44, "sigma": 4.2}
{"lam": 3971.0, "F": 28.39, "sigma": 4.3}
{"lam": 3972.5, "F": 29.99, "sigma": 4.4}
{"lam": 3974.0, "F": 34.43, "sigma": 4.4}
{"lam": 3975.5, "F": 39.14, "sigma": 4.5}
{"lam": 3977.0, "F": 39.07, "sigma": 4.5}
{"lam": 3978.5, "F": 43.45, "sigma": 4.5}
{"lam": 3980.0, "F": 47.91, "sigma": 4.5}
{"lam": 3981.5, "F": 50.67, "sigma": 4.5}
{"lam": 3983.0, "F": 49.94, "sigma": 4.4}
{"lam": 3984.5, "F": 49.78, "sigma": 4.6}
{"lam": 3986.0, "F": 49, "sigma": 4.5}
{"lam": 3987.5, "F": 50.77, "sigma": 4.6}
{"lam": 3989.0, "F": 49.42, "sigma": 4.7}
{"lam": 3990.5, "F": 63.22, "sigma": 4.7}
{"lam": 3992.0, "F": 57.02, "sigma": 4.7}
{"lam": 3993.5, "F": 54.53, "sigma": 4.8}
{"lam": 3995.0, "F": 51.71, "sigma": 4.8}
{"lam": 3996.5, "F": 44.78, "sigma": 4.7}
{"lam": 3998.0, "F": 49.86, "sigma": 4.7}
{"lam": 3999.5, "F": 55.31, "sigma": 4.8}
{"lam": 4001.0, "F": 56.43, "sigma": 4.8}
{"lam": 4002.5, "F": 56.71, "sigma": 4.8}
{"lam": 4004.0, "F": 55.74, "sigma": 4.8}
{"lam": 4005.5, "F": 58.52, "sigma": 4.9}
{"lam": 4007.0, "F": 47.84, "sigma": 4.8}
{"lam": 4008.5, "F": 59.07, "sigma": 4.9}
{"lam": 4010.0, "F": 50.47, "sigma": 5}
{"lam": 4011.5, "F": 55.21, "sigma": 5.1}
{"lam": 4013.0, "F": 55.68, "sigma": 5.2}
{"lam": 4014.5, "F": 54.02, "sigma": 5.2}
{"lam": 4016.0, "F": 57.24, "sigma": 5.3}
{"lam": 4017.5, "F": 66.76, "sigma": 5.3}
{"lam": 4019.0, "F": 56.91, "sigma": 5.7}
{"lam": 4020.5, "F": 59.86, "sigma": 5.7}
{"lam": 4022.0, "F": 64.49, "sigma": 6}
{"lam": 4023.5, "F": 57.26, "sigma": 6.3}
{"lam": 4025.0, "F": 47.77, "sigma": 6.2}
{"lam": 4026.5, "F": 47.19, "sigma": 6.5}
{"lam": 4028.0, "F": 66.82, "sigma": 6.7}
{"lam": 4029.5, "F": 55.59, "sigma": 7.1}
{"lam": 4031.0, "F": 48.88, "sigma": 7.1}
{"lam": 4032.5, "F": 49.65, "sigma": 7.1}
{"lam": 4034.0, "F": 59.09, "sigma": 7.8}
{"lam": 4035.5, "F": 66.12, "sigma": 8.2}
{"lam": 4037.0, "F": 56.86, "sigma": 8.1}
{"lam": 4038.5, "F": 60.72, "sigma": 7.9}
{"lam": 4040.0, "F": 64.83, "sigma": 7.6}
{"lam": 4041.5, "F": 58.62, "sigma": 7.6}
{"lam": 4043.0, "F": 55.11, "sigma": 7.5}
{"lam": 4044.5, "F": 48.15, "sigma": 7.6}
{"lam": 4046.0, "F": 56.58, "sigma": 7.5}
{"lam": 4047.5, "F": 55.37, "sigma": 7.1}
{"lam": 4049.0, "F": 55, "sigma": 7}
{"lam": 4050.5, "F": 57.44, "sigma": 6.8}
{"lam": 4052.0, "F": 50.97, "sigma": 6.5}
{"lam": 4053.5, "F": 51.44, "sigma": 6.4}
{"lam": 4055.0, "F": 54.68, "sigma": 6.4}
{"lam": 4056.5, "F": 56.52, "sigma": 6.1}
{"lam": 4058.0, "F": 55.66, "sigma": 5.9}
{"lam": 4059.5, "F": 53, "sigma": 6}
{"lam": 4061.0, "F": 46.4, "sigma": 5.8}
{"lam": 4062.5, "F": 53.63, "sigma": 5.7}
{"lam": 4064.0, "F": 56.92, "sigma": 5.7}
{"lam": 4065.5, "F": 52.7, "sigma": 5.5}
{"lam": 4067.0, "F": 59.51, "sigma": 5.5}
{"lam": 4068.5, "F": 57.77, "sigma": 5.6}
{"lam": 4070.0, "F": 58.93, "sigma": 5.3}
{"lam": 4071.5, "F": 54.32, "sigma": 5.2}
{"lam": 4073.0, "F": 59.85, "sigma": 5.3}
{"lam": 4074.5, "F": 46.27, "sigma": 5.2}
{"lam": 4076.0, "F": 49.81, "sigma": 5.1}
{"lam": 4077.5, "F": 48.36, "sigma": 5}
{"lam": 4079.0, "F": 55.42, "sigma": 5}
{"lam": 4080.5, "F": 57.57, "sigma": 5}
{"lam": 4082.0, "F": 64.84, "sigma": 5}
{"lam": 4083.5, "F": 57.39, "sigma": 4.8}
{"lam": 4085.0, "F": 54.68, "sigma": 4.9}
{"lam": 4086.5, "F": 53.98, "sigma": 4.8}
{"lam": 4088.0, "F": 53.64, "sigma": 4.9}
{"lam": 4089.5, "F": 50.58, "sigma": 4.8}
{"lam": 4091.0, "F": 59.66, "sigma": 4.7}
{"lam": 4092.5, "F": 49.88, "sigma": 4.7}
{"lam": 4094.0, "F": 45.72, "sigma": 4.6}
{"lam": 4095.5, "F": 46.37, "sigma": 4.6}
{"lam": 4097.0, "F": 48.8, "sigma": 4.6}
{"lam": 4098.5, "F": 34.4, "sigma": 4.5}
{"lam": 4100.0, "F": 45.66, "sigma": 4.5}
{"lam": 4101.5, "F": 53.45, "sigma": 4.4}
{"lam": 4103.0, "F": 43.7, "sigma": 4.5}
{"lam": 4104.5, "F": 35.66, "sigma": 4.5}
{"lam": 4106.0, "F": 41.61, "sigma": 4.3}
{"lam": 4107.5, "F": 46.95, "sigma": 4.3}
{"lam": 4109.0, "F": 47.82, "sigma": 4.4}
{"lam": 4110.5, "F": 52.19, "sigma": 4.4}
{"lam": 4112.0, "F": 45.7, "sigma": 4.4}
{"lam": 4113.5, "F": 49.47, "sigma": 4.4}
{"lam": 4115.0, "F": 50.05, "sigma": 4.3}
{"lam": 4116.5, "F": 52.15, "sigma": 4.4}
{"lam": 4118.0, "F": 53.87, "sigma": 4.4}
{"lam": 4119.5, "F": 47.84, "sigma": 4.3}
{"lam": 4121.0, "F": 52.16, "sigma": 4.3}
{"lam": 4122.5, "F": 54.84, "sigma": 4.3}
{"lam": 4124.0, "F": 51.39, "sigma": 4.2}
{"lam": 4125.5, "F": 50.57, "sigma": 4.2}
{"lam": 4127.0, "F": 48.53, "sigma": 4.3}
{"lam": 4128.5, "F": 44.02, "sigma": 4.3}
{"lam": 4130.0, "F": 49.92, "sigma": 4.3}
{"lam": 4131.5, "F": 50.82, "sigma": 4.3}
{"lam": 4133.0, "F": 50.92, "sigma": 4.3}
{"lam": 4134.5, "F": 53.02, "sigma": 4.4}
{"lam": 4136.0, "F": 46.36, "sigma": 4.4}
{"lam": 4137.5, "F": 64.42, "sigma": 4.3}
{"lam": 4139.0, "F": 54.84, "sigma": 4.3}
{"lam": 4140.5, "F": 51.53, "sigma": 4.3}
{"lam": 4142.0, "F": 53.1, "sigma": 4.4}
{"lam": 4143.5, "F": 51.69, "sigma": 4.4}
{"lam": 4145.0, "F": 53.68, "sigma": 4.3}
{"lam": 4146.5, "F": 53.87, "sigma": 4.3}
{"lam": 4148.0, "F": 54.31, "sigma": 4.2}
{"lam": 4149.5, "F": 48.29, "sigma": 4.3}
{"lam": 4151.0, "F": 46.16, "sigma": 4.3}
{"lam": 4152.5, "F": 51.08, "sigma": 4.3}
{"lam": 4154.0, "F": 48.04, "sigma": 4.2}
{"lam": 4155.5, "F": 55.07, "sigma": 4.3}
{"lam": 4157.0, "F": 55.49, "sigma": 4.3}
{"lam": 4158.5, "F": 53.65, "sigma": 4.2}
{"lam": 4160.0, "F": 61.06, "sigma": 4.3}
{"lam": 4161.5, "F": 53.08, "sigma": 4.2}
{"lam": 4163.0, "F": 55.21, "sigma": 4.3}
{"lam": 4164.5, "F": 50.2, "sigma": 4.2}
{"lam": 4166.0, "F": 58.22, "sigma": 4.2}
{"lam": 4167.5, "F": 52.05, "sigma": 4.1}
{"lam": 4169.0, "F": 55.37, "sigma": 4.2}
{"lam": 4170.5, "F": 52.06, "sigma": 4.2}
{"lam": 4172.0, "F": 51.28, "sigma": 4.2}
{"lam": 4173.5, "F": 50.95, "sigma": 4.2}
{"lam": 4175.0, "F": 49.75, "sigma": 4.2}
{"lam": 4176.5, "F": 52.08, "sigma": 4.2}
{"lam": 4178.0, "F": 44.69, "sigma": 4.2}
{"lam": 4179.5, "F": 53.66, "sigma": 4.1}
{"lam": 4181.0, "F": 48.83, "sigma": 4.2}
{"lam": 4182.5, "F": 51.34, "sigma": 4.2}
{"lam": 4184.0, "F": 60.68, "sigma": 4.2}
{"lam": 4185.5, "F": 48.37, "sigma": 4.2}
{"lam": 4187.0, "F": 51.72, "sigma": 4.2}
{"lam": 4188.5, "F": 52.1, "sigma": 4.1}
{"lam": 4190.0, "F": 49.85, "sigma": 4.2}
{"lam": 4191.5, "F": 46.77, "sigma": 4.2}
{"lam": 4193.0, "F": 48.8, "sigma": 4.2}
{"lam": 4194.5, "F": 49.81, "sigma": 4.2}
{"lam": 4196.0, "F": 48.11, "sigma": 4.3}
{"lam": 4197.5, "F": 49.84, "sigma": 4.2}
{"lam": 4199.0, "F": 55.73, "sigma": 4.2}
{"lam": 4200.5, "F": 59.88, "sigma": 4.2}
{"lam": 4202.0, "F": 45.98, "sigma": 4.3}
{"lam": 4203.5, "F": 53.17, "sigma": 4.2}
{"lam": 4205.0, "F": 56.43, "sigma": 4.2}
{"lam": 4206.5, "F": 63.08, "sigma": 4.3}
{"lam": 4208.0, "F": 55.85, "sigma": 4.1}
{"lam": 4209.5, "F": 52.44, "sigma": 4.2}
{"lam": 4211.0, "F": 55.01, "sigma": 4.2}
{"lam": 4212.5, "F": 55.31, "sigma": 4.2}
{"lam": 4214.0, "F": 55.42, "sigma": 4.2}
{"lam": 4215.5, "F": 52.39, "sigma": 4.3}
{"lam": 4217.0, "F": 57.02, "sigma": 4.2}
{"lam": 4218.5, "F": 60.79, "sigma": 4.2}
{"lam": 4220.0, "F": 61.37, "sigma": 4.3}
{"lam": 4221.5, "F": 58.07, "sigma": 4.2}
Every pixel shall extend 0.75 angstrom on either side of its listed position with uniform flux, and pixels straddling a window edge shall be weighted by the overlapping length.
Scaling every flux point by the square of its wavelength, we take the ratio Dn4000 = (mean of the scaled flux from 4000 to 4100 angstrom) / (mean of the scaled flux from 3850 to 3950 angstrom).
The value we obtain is 1.3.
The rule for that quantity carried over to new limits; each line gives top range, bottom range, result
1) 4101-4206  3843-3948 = 1.31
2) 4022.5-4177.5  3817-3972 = 1.35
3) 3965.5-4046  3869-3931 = 1.21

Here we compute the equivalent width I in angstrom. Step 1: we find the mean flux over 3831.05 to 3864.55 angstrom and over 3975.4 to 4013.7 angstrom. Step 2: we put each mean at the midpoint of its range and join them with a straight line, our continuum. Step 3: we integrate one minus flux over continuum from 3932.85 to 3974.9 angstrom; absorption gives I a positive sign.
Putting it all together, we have 6.4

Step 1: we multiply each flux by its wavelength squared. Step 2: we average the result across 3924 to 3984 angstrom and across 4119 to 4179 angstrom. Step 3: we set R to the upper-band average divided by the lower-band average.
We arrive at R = 1.37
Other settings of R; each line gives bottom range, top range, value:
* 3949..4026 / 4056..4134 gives 1.09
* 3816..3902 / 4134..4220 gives 1.46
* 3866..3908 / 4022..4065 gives 1.36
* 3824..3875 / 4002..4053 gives 1.44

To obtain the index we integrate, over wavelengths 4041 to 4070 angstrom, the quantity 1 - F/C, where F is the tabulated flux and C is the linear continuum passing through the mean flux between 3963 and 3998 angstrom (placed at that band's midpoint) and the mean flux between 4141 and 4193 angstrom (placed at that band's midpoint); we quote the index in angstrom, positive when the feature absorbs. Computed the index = -4.76 angstrom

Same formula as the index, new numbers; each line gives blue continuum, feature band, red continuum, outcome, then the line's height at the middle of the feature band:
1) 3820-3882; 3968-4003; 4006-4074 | 4.0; 52.2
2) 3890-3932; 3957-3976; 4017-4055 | 5.0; 50.3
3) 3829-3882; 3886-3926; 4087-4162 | -0.9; 44.4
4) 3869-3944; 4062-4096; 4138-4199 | -3.6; 49.1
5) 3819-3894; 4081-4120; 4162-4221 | 0.5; 50.2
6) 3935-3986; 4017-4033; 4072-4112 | -3.4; 46.4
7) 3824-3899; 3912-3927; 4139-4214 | -0.8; 44.1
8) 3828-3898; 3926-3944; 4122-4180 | 2.2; 44.7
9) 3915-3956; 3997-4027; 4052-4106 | -4.5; 48.3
